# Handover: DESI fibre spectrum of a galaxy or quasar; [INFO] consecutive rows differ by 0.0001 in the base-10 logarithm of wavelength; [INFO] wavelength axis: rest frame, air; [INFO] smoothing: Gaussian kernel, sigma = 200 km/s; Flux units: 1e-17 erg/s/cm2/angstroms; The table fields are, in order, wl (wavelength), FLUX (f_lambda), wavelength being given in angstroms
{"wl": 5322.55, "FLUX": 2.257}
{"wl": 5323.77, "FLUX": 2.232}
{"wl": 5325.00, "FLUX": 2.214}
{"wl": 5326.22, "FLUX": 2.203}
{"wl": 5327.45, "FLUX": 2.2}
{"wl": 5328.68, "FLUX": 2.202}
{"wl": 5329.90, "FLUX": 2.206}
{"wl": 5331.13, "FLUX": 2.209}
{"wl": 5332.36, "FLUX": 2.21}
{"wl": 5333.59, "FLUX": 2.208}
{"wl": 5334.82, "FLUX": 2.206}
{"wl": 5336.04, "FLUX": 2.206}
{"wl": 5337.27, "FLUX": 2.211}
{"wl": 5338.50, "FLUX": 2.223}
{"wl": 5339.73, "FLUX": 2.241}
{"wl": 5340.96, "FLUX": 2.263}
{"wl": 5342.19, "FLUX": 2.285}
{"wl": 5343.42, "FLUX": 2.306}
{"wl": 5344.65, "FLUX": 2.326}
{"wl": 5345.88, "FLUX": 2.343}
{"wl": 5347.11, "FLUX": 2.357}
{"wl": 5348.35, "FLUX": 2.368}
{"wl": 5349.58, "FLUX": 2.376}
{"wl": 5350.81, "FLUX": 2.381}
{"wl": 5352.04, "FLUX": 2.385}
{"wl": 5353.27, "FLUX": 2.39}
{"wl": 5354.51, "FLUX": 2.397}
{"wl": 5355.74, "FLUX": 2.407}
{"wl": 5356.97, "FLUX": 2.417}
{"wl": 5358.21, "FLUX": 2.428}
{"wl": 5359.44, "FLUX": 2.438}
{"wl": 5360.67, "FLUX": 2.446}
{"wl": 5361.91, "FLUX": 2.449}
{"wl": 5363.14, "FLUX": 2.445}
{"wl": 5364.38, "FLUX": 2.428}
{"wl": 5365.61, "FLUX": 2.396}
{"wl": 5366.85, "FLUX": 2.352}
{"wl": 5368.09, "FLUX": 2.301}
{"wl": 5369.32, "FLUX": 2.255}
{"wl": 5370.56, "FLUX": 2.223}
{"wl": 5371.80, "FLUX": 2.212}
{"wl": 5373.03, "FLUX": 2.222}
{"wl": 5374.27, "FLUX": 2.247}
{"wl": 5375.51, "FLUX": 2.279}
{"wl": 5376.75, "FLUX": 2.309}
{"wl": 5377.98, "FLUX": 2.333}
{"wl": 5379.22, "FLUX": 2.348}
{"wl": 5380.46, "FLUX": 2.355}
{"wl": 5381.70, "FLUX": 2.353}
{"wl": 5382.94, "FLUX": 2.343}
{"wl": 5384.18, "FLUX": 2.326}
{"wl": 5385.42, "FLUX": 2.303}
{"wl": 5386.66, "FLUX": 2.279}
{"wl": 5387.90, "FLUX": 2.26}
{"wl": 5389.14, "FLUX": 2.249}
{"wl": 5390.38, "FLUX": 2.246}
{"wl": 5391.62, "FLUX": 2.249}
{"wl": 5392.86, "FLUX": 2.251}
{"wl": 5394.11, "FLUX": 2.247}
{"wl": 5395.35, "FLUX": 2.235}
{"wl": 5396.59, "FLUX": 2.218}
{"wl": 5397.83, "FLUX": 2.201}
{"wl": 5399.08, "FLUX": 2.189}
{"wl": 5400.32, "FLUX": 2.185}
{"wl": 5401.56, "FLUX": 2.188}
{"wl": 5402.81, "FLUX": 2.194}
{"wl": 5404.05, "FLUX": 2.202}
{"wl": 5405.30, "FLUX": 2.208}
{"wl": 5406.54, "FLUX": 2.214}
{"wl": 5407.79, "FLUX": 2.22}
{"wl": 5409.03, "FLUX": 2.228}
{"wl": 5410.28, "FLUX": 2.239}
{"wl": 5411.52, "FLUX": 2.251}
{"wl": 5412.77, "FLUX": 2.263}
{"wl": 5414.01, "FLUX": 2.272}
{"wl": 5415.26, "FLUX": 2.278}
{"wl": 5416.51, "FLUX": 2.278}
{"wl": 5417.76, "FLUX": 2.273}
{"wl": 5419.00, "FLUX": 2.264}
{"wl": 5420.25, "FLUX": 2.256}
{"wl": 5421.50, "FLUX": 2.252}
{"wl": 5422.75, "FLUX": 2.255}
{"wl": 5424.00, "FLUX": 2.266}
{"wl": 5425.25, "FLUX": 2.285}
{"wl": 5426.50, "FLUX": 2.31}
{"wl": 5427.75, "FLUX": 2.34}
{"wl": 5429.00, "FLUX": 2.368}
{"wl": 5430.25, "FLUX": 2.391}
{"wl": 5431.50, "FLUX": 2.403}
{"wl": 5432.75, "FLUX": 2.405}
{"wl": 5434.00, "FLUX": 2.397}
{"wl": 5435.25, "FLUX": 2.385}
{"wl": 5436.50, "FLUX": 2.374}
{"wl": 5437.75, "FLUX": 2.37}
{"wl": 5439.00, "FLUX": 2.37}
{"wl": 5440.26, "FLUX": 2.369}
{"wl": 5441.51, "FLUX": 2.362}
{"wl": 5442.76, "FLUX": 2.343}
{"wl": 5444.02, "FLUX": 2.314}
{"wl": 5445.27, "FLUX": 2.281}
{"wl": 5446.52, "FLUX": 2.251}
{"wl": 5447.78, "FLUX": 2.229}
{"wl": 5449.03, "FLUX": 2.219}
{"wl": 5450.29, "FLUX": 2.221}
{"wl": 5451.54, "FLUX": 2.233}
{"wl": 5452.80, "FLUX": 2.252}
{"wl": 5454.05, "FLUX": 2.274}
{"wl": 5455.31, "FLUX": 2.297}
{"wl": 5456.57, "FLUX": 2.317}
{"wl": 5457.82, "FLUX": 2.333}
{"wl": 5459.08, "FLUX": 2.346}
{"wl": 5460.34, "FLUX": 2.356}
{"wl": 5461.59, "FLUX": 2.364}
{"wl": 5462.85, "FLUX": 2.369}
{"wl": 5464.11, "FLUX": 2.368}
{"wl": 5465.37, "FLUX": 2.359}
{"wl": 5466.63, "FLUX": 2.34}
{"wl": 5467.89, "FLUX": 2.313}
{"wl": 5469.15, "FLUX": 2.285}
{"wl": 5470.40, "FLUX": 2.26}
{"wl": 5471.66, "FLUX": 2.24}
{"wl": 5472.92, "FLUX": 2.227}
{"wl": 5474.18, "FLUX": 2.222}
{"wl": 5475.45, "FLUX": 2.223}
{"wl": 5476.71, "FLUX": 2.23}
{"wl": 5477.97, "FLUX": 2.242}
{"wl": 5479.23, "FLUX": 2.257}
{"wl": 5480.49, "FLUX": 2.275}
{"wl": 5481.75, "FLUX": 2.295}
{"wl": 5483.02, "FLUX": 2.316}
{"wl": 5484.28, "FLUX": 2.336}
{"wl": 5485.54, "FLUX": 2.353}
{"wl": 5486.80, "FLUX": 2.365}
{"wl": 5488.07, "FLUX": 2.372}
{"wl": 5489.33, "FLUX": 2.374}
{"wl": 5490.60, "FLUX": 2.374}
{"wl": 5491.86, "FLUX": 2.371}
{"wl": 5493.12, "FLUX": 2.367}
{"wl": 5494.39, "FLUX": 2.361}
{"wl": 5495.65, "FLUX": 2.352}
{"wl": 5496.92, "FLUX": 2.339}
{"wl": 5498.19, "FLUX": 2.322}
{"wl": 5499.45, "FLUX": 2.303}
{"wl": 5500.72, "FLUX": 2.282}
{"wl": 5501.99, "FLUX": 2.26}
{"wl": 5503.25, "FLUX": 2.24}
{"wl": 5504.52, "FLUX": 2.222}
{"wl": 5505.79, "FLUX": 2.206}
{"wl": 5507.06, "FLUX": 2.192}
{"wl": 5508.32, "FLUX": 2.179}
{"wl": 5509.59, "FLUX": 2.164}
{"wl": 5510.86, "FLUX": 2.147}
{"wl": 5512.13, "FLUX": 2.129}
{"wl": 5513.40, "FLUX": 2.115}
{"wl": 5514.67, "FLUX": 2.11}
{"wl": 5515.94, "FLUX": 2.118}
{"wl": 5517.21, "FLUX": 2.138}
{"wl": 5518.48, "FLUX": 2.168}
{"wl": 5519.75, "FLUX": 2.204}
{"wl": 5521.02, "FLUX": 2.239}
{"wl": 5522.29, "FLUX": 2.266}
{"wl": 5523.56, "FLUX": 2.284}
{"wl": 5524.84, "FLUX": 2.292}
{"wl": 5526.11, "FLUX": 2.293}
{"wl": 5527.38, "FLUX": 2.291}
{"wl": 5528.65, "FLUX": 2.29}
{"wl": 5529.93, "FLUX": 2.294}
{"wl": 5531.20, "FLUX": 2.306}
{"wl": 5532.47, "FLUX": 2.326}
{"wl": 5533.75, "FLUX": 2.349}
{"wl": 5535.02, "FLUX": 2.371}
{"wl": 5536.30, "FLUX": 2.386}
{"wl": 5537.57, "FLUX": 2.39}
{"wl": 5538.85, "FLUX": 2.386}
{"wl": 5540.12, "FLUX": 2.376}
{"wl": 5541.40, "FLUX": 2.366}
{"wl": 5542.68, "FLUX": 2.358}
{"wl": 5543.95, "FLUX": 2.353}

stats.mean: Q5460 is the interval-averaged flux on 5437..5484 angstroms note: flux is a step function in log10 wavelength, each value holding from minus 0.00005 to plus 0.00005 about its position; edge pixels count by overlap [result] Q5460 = 2.3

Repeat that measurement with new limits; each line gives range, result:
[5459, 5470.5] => 2.34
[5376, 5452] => 2.28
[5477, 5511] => 2.29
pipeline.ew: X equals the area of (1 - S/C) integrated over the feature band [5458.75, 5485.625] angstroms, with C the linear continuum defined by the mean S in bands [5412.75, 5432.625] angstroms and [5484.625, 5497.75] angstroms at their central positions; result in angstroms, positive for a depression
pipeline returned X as 0.5 angstroms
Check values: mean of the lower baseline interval 2.3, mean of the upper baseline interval 2.36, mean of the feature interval 2.3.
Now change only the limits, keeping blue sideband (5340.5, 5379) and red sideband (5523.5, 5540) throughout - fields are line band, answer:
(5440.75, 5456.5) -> 0.4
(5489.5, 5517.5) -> 1.1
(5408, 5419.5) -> 0.4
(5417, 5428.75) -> 0.3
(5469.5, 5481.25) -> 0.5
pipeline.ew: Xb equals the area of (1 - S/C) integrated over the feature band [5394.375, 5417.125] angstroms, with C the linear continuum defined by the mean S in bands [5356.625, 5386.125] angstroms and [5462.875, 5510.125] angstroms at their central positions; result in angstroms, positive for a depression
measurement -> 1.0 angstroms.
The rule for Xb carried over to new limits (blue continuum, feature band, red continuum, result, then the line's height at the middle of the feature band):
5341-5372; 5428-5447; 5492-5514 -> -0.5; 2.3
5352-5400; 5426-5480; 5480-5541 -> -0.4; 2.3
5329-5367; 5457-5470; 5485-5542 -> -0.3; 2.3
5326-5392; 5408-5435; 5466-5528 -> -0.1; 2.29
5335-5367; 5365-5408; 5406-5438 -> 1.2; 2.33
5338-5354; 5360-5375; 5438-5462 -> -0.1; 2.32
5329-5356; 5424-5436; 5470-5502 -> -0.3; 2.3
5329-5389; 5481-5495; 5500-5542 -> -0.5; 2.27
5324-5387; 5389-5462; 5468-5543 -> 0.4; 2.29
